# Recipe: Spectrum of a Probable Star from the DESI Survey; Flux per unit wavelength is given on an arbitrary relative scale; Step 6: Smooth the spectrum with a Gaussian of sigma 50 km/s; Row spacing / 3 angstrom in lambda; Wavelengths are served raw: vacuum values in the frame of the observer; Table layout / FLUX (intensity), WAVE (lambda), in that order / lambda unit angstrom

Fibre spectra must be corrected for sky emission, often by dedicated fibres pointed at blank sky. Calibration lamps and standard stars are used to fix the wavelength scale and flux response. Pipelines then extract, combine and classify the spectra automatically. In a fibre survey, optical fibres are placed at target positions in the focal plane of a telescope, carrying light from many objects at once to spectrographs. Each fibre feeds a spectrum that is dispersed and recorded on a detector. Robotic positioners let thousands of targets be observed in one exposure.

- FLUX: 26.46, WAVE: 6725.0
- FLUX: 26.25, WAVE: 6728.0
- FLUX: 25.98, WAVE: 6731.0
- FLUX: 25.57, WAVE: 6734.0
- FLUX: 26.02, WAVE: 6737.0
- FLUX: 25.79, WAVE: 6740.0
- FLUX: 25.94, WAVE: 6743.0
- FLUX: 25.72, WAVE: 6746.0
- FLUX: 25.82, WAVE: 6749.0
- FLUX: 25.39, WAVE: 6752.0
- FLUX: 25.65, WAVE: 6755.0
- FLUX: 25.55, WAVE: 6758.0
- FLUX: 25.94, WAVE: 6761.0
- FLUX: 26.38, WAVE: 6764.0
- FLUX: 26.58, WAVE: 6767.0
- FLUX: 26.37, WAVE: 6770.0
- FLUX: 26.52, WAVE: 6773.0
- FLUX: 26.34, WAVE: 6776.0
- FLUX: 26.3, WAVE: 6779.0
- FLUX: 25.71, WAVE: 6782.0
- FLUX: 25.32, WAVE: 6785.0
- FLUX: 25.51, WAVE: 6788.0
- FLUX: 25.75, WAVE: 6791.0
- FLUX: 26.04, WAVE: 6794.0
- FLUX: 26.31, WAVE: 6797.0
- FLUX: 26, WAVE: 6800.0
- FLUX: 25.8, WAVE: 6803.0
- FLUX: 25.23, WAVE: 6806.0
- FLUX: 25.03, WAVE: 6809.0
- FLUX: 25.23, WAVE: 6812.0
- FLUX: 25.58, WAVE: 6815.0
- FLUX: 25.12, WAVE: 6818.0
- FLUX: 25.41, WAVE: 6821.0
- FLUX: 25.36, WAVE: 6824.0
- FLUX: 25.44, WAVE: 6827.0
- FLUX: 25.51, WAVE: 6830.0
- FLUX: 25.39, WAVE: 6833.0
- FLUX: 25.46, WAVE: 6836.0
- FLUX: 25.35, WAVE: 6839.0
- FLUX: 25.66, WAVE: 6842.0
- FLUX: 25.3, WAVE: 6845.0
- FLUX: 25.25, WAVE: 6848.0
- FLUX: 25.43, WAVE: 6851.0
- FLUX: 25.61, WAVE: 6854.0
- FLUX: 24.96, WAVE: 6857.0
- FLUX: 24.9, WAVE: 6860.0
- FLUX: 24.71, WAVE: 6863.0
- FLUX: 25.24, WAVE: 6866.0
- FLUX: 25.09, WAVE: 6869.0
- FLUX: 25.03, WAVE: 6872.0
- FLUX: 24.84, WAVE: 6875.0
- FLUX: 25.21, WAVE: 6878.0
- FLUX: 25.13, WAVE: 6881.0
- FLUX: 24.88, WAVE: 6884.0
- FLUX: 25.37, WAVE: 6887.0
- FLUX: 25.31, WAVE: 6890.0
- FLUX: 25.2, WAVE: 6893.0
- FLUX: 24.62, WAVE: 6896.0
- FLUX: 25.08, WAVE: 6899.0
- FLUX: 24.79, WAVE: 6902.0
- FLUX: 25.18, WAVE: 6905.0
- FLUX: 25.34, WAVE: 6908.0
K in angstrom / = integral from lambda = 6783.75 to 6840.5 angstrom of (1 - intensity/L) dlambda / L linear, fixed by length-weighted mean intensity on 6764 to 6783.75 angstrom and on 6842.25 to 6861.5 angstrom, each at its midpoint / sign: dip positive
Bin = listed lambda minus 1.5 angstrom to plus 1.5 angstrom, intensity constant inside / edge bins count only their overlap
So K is 0.60 angstrom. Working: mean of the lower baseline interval 26.3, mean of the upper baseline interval 25.3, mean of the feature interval 25.5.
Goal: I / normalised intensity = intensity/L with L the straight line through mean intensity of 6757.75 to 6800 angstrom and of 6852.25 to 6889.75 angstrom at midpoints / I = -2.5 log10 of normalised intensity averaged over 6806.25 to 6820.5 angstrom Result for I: 0.02 mag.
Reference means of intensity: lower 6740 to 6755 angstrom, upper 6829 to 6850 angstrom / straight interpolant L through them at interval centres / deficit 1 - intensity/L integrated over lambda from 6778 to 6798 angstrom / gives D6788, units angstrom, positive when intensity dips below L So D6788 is -0.19 angstrom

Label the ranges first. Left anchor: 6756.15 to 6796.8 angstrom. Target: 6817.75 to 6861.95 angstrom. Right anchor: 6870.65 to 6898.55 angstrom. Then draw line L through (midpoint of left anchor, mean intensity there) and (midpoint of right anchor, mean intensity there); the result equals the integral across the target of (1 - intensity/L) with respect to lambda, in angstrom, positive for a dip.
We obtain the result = 0.2 angstrom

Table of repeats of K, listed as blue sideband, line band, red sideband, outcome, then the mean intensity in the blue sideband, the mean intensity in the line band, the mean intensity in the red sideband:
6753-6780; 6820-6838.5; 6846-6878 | 0.0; 26.2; 25.4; 25.1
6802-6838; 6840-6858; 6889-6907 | -0.1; 25.4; 25.4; 25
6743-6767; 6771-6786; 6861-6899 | -0.2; 25.8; 26.1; 25.1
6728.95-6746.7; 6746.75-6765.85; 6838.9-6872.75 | 0.0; 25.9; 25.8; 25.2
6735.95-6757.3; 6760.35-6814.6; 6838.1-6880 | -0.8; 25.7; 25.9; 25.2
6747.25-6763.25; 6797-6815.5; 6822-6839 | 0.0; 25.7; 25.5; 25.4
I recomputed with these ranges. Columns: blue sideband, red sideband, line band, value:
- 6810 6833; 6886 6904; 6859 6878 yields 0.01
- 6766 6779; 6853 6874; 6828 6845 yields 0.00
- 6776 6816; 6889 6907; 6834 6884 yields 0.00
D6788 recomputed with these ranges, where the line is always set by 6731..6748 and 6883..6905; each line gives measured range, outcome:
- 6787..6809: -0.2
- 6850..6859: 0.0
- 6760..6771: -0.3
